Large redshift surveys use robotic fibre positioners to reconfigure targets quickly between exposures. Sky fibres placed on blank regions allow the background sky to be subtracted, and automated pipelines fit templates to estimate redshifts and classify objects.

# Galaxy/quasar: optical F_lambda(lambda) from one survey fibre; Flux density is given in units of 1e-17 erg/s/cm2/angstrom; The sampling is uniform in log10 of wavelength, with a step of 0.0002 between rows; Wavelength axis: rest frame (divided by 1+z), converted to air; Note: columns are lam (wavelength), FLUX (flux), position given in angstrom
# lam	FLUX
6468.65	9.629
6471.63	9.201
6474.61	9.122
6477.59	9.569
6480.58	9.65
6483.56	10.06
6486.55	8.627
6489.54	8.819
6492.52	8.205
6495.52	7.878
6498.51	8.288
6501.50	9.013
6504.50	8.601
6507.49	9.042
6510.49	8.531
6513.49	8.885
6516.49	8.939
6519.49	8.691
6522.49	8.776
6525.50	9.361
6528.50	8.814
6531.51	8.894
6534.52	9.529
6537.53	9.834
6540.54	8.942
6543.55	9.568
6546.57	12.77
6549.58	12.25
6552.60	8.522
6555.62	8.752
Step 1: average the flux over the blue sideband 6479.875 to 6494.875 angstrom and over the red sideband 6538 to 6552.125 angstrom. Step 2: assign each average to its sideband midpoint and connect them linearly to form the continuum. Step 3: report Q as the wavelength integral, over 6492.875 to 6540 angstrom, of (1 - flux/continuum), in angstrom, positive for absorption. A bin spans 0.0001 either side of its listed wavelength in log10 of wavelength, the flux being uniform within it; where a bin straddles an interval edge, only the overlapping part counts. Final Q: 4.57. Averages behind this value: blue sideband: 8.97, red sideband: 10.6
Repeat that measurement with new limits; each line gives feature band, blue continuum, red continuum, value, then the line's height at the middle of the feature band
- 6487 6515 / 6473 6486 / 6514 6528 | 1.91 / 9.22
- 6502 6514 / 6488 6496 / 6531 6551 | 0.29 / 8.99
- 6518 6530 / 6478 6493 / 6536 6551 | 1.48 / 10.2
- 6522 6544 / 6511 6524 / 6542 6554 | 1.31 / 9.81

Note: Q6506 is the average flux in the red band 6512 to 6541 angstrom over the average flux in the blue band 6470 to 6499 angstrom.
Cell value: 1.0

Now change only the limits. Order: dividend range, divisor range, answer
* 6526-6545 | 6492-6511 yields 1.09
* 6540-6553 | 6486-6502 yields 1.27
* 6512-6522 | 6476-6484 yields 0.91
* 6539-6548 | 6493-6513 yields 1.22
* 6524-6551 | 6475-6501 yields 1.12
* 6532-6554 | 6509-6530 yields 1.15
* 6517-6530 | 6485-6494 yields 1.04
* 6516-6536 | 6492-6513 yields 1.05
